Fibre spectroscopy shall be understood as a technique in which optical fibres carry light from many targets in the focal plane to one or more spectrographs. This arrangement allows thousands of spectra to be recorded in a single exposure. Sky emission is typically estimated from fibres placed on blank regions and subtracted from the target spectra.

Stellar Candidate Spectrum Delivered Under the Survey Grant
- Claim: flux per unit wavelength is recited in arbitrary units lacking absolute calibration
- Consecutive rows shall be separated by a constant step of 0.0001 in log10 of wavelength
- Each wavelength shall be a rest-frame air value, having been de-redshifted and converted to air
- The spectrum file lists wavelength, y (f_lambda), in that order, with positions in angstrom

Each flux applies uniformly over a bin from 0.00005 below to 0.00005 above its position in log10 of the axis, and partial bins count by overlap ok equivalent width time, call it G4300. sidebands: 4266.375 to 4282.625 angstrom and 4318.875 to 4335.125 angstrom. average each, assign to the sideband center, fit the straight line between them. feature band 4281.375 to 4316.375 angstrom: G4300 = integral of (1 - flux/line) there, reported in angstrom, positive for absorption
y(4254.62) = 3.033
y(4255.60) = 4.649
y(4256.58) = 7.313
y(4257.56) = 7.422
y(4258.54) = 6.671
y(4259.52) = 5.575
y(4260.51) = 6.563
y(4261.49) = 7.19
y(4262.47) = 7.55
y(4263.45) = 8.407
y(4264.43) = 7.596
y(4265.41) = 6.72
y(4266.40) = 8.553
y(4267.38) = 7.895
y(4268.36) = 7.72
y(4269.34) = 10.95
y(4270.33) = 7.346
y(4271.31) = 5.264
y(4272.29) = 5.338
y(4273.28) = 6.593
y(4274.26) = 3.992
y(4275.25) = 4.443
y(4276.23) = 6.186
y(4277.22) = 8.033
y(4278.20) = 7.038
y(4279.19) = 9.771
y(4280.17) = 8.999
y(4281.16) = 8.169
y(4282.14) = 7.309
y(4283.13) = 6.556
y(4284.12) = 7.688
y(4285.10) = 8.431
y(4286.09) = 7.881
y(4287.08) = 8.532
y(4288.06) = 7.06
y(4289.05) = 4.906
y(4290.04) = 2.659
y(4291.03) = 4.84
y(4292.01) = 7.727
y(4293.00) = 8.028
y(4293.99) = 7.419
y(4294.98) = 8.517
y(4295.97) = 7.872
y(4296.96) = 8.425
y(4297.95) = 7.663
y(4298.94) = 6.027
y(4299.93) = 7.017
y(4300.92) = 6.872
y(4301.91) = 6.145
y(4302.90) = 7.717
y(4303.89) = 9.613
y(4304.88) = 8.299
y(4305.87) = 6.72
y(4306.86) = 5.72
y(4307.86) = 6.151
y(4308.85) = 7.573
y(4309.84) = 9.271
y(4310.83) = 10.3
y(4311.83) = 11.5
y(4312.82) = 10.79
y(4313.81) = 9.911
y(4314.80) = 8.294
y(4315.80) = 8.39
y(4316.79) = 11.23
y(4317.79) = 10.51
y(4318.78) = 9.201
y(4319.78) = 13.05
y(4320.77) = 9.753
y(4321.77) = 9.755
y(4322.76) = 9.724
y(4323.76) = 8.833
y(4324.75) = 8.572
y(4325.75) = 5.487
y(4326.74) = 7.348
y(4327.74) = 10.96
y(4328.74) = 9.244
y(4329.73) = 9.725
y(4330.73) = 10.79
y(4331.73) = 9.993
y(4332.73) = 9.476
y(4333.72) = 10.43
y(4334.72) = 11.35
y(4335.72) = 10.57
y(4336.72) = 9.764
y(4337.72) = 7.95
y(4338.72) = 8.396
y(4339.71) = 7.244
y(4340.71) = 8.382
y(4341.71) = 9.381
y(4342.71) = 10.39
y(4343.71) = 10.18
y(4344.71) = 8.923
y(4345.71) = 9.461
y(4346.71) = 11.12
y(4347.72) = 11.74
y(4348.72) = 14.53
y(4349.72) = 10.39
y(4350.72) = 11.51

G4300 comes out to 2.93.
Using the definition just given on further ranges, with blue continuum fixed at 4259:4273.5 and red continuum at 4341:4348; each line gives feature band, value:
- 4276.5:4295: 1.5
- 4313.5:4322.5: -0.9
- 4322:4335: 0.2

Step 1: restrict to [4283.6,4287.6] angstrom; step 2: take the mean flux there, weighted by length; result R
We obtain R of 8.12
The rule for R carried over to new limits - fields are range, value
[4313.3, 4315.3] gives 9.13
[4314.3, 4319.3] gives 9.53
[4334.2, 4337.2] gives 10.5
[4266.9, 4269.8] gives 8.85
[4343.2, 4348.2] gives 10.3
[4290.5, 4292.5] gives 6.24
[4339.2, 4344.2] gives 9.13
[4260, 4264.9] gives 7.45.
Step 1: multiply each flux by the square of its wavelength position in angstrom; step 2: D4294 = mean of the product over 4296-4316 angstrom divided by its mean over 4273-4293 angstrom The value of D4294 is 1.19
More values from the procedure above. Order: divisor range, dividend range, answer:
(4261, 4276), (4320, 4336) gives 1.40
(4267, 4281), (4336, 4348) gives 1.36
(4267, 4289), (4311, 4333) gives 1.36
